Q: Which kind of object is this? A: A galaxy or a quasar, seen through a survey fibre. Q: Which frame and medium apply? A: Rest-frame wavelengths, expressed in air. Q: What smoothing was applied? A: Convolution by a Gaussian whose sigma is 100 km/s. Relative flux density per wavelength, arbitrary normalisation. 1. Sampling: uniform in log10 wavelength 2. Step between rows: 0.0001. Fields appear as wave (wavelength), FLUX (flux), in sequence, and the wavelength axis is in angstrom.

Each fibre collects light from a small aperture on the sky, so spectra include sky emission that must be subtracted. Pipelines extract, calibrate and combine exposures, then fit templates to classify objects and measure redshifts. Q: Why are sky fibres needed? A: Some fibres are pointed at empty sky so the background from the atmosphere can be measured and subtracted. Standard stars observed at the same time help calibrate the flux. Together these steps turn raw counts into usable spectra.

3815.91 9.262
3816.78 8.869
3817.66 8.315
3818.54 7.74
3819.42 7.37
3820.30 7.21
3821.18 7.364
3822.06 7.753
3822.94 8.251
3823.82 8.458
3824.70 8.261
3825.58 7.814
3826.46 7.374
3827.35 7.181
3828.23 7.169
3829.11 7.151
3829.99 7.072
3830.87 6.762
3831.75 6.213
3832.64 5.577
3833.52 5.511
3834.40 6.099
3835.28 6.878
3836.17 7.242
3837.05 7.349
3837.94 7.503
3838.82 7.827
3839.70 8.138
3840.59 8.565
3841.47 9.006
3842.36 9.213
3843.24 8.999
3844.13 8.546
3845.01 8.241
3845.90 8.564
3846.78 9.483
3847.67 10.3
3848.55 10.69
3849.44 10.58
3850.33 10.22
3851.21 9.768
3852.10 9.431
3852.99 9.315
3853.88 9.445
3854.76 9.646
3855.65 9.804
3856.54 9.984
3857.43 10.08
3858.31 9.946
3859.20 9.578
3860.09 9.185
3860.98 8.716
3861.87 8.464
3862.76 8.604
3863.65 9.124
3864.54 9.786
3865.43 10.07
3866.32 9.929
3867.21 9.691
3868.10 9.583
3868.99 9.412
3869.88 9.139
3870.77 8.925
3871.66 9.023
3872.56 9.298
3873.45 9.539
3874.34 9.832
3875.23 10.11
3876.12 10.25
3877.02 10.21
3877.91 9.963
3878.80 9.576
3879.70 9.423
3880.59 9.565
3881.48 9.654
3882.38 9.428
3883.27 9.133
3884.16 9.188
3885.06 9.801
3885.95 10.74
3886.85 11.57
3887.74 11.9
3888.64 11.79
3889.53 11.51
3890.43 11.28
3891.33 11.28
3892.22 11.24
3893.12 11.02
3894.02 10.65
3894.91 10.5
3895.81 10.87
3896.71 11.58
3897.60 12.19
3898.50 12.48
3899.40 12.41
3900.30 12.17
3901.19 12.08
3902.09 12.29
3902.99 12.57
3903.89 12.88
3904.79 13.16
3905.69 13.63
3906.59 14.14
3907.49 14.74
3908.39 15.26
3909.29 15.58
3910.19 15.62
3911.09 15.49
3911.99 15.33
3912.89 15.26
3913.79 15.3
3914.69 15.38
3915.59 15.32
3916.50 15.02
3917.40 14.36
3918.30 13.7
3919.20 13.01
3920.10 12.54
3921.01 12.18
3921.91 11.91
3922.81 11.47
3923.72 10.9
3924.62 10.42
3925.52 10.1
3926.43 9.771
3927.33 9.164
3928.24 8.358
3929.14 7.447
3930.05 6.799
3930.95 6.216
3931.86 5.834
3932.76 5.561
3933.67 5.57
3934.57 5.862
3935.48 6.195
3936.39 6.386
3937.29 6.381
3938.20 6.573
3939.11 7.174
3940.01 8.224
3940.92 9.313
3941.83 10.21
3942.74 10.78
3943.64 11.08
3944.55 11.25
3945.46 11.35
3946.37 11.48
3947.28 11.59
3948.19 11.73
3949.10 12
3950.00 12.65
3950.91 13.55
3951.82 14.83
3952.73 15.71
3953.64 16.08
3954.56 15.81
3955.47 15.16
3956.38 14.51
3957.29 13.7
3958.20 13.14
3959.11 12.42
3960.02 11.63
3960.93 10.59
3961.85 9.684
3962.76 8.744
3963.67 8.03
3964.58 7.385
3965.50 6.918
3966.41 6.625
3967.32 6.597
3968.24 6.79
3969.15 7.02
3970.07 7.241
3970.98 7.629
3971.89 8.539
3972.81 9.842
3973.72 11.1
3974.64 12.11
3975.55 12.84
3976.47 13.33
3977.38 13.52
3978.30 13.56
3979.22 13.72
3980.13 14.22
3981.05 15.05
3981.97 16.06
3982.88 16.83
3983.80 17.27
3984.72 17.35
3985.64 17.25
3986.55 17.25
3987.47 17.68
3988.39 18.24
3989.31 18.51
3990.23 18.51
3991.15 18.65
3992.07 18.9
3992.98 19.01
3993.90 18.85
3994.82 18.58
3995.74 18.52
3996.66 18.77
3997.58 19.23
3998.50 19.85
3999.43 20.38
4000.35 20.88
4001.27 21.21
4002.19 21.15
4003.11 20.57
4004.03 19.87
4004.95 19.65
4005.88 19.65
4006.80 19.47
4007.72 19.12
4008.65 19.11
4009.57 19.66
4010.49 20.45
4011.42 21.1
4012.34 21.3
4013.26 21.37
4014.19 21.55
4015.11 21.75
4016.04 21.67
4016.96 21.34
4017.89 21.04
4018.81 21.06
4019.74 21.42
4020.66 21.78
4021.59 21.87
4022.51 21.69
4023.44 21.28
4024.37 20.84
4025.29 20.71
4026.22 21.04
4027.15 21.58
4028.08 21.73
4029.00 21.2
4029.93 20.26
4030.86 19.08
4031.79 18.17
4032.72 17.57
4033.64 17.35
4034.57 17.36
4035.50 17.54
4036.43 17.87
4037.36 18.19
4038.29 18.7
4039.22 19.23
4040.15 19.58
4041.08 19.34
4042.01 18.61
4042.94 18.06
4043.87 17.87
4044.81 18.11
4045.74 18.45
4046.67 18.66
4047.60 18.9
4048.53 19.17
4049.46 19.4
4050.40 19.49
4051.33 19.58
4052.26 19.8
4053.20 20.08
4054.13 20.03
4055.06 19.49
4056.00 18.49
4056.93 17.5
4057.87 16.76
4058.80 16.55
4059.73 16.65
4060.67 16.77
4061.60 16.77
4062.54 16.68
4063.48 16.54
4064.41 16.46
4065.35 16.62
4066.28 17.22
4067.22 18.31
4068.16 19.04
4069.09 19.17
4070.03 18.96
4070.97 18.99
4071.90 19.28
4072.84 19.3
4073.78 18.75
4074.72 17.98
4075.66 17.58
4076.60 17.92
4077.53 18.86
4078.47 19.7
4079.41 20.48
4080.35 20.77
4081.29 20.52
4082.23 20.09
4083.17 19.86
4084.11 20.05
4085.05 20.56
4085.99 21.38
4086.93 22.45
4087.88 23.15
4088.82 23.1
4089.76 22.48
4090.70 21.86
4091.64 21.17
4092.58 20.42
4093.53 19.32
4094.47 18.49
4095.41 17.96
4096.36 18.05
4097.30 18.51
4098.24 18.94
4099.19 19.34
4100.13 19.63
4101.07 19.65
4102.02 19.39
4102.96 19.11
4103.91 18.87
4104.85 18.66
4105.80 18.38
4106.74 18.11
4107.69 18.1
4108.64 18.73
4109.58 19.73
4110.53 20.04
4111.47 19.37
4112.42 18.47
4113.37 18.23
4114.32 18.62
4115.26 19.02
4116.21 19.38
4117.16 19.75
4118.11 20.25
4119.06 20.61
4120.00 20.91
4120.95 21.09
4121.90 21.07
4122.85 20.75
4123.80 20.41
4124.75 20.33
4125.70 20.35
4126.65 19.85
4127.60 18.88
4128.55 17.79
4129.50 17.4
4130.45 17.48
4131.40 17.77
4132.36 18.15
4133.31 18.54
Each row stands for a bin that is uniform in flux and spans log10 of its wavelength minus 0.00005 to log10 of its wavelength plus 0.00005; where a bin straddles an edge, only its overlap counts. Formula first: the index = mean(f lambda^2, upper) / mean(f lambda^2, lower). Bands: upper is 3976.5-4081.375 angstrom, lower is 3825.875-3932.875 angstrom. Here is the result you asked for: 1.98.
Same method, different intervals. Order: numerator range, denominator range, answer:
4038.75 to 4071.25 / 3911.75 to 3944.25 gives 1.93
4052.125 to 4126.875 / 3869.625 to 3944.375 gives 1.95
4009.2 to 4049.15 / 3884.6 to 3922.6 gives 1.64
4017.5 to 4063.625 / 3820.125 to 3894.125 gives 2.31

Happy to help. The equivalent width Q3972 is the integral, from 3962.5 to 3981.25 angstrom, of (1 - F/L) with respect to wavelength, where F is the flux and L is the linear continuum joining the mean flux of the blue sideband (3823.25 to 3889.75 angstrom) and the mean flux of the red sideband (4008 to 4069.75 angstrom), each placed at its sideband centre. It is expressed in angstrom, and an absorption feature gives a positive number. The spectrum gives 6.7 angstrom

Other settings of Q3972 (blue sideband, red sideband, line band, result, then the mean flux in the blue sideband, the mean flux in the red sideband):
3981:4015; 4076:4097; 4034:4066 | 2.7 angstrom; 19.2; 20.4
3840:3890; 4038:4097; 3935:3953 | 4.1 angstrom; 9.67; 19.1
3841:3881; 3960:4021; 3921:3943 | 8.2 angstrom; 9.52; 16.2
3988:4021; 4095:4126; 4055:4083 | 2.0 angstrom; 20.1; 19.4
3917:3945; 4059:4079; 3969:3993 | -4.0 angstrom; 9.17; 18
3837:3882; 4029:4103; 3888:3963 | 4.5 angstrom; 9.38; 19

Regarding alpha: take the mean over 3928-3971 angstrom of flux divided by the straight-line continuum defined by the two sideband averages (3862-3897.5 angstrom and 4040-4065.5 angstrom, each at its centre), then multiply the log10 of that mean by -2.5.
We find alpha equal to 0.35 mag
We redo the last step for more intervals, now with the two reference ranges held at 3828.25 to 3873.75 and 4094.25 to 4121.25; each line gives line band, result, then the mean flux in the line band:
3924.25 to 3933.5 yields 0.448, 7.87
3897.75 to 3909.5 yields -0.213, 13.3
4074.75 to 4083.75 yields -0.085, 19.5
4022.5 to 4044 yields -0.198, 19.3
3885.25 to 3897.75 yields -0.086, 11.2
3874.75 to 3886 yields 0.022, 9.74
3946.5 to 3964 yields 0.020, 12.7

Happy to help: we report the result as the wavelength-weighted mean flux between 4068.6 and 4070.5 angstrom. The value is 19.1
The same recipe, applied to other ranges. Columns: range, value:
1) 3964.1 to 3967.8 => 6.88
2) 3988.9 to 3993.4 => 18.7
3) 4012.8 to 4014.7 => 21.5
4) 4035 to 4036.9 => 17.7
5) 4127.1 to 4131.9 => 17.9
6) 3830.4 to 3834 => 6.03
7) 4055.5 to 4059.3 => 17.3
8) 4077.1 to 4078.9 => 19.3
